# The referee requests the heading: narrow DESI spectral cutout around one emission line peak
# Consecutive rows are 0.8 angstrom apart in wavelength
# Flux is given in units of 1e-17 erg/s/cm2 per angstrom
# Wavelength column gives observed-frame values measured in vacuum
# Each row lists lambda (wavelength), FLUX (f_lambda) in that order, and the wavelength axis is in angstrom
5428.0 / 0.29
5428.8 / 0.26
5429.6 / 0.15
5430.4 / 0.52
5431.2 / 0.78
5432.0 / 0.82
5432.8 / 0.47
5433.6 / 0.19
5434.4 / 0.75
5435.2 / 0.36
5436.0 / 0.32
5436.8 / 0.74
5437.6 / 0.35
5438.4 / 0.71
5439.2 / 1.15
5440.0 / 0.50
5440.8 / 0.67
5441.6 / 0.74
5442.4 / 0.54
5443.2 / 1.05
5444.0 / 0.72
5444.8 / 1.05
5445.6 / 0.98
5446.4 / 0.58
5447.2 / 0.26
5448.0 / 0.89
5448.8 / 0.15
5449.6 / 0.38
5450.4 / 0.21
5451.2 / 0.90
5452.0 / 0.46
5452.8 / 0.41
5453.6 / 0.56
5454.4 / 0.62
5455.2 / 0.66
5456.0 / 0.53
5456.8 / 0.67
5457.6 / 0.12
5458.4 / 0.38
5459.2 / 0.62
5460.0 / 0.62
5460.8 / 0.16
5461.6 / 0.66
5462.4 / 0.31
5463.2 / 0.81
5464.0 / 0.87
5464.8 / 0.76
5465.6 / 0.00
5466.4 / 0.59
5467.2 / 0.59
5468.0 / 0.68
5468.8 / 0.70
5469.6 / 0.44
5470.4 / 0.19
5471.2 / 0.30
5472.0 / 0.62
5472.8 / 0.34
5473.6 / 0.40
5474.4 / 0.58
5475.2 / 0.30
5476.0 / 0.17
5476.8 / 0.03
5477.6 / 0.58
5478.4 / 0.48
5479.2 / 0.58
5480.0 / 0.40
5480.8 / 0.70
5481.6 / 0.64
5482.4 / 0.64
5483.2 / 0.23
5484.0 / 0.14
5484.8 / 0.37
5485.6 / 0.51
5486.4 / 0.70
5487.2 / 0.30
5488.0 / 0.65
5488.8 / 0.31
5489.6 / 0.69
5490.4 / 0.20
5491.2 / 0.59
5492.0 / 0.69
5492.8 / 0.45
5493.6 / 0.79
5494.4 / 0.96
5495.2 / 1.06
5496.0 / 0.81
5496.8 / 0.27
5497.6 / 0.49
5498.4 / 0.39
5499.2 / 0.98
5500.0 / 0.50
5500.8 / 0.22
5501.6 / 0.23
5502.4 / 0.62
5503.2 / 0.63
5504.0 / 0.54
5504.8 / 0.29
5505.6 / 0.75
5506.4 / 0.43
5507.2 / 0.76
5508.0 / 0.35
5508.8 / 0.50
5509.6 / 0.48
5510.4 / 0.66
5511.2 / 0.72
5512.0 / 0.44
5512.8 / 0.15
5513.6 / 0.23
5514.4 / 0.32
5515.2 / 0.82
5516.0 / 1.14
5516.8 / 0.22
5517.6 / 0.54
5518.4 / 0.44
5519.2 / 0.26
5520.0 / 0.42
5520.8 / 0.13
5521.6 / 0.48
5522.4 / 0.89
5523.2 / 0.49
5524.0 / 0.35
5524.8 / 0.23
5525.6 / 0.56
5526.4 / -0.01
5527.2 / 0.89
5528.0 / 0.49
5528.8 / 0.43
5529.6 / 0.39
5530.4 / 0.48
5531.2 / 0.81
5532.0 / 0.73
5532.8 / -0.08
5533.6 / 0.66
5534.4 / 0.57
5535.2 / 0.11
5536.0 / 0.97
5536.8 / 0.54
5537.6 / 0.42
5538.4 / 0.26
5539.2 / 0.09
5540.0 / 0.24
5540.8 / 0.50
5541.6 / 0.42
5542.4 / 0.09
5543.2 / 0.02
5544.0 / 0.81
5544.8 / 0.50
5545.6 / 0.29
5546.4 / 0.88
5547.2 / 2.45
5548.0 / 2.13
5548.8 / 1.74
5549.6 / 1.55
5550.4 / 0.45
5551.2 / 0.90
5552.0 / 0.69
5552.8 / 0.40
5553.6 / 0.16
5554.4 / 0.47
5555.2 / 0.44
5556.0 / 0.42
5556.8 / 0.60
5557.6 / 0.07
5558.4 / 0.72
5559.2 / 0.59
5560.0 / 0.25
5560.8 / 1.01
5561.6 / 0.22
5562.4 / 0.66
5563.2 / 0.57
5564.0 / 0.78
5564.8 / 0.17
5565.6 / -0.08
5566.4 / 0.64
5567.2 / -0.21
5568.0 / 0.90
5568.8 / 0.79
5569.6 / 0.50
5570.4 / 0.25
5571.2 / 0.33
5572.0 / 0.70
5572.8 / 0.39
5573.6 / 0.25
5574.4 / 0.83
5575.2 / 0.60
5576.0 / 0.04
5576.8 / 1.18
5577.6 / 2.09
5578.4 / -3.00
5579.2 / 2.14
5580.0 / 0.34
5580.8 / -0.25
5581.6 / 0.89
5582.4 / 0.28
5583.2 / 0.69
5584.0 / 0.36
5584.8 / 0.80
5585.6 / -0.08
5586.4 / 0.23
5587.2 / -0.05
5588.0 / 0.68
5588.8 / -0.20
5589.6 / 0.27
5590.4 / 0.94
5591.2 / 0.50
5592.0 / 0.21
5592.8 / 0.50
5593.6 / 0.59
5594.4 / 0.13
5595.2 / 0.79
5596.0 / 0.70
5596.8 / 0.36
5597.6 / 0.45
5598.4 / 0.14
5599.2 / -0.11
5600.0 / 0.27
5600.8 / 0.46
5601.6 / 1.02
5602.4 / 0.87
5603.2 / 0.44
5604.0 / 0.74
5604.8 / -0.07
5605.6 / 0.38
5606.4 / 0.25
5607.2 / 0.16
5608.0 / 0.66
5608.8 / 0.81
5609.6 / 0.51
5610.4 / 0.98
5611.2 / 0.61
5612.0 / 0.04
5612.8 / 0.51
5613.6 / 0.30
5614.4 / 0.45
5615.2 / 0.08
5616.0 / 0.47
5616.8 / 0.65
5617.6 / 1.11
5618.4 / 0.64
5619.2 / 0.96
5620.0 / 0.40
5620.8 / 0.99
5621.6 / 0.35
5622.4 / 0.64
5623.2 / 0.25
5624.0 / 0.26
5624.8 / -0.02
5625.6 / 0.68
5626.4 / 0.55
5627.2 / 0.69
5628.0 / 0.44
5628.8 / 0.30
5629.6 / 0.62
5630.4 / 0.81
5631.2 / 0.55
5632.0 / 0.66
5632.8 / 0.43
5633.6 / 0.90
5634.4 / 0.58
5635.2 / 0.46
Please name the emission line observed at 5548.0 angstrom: [O III]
